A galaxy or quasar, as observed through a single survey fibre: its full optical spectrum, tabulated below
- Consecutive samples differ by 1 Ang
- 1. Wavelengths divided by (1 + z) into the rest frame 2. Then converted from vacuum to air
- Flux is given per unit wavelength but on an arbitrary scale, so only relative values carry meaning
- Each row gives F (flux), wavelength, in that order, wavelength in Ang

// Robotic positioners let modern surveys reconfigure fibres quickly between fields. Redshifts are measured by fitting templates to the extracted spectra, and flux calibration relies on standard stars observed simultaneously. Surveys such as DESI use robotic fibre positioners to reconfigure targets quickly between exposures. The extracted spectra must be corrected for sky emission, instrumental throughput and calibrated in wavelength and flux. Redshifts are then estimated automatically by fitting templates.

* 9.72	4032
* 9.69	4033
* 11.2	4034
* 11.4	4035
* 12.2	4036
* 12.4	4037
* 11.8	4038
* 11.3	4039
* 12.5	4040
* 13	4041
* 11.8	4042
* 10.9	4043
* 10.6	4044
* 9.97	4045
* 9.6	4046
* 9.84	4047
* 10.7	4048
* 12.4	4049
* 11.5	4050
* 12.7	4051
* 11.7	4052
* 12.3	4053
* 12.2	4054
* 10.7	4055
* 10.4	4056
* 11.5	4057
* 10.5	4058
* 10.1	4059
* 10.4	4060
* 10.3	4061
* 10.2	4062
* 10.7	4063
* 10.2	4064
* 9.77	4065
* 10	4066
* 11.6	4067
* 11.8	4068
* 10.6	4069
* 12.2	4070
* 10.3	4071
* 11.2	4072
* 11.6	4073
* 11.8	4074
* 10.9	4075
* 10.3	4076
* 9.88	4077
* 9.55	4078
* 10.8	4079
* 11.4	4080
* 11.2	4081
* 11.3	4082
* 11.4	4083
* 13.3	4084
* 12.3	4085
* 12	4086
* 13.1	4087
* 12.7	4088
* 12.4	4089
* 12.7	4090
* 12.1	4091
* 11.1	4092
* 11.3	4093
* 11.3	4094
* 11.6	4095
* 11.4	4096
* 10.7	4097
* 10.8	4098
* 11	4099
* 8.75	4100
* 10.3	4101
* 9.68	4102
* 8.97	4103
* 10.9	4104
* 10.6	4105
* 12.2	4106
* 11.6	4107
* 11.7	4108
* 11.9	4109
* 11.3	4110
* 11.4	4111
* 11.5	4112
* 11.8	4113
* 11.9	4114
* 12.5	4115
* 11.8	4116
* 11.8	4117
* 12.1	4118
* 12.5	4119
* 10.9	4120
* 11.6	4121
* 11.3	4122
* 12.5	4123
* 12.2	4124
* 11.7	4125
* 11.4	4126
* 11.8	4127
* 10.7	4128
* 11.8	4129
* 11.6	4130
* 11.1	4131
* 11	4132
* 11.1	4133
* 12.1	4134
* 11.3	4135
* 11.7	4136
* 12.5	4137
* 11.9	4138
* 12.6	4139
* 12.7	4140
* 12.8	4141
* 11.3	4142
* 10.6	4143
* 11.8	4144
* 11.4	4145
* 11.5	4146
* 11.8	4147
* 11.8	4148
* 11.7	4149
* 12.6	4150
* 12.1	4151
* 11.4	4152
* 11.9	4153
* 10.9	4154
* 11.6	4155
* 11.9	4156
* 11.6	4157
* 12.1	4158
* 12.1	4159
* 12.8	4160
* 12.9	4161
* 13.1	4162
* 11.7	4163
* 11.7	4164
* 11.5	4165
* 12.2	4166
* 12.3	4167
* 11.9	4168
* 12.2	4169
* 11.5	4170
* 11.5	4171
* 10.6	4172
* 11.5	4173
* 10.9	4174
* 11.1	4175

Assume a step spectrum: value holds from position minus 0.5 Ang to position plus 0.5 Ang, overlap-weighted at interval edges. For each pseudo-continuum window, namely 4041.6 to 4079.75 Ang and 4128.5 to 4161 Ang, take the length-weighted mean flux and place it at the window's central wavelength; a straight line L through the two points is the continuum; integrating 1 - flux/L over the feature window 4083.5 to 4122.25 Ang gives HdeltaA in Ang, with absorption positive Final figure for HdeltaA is -0.6 Ang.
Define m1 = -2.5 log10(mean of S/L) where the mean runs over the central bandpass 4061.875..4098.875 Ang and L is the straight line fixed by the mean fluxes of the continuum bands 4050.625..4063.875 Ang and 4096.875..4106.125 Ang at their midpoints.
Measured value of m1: -0.07 mag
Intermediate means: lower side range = 11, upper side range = 10.3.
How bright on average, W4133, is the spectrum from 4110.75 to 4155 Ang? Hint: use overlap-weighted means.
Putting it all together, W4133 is 11.7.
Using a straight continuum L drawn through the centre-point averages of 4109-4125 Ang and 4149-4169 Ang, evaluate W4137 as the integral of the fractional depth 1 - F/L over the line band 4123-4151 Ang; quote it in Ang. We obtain 0.4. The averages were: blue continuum 11.8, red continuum 12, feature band 11.7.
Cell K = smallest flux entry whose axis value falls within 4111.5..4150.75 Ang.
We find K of 10.6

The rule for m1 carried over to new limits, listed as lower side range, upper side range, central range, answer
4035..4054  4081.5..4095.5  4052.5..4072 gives 0.09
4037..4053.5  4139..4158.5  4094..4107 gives 0.10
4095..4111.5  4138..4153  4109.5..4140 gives -0.03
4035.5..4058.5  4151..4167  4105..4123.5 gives 0.00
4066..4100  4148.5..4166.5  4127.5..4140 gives 0.01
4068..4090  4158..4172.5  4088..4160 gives 0.02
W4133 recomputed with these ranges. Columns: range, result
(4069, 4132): 11.4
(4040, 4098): 11.2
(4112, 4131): 11.7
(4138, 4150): 11.9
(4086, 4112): 11.3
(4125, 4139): 11.6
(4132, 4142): 12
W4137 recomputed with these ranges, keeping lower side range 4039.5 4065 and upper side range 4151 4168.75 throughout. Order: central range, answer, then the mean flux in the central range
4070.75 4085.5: 0.1 Ang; 11.2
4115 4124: -0.2 Ang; 11.9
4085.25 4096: -0.6 Ang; 12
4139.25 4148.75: 0.1 Ang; 11.8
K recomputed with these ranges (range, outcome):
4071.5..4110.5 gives 8.75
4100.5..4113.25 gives 8.97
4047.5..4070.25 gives 9.77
